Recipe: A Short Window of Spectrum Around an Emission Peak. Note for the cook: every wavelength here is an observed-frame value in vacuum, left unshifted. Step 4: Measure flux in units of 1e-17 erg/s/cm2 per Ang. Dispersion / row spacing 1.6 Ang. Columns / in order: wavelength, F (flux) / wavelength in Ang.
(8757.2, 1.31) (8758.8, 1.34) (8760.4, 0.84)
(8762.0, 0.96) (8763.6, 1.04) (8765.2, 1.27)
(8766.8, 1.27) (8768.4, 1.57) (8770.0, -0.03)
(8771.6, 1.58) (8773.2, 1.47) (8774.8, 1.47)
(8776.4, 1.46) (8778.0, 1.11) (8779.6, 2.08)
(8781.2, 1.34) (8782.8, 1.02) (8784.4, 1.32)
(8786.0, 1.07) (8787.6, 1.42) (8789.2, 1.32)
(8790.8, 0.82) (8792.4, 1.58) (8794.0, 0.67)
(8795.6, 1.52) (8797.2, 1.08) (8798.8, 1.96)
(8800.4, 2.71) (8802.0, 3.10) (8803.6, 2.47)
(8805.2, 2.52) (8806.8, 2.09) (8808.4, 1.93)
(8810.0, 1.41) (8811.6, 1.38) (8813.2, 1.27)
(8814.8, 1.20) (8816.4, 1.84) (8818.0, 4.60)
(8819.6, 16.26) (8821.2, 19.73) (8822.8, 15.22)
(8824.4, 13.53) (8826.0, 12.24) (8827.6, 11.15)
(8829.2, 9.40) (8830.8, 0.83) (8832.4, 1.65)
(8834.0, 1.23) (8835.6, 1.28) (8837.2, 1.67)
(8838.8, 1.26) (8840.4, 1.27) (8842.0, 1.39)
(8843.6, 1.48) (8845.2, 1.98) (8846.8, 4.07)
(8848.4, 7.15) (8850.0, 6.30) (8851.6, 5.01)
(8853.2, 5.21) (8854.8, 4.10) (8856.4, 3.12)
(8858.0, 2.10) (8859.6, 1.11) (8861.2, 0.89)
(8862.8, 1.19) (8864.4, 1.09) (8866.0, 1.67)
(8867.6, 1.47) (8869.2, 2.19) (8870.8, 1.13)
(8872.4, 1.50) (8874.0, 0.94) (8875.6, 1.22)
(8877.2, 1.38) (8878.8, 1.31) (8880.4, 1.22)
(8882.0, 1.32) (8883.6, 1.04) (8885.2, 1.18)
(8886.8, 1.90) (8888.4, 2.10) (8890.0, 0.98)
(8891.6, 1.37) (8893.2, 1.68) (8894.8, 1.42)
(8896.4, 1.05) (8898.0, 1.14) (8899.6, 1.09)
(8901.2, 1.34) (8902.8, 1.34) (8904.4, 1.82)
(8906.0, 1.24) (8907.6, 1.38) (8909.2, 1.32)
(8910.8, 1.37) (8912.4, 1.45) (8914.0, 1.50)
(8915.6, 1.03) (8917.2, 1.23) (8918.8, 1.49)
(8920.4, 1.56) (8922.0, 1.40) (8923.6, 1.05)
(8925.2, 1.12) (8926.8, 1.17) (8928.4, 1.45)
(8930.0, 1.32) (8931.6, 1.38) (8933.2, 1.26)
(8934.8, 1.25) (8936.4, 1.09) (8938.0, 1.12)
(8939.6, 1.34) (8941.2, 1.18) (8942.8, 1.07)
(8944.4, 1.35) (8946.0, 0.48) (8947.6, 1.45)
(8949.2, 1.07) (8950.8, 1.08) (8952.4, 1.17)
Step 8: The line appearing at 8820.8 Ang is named Halpha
